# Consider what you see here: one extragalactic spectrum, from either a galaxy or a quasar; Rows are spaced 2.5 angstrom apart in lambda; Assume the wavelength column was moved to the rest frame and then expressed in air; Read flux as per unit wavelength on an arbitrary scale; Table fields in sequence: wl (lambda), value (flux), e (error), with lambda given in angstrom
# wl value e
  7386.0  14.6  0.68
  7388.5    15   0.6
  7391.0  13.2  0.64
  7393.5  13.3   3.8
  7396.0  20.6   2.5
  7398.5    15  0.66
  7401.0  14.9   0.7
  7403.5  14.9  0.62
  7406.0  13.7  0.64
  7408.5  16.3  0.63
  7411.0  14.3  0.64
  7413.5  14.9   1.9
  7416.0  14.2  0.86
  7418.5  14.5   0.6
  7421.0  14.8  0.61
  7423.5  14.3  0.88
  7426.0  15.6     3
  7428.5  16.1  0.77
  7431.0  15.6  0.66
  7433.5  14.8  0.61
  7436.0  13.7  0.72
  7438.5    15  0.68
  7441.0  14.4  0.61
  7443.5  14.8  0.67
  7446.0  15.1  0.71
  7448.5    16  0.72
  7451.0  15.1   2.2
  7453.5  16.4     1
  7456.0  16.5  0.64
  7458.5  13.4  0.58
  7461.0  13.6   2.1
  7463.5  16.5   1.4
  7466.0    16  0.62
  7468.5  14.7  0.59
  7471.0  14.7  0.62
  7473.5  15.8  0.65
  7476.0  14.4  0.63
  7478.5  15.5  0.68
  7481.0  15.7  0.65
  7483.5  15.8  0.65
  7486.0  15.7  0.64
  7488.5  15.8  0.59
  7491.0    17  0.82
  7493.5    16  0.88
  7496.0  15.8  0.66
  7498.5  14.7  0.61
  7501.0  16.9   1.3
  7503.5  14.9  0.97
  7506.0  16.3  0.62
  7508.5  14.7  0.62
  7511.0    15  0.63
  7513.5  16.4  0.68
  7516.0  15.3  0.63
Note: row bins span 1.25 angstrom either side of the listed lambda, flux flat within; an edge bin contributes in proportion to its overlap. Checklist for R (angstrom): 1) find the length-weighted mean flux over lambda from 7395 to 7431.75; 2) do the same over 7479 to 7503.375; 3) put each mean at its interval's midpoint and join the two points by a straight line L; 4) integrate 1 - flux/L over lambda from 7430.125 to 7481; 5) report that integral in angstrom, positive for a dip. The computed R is 1.6 angstrom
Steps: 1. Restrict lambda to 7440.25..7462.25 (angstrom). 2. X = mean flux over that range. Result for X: 15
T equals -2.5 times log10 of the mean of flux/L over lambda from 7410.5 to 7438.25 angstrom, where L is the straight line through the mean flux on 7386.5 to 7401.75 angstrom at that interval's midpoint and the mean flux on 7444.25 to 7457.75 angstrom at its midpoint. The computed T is 0.05 mag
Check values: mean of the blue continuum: 15.3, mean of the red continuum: 15.7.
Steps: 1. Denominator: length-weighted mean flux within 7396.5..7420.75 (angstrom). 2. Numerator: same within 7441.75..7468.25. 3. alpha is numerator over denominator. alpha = 1.0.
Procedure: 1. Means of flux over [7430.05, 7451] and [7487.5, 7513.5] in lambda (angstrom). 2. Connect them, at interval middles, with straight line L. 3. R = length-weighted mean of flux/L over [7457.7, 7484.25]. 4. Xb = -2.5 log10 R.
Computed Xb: 0.02 mag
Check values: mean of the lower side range 14.9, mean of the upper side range 15.7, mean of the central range 15.1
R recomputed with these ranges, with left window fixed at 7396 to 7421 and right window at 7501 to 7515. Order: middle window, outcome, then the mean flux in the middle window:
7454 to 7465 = 0.1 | 15.1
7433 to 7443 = 0.5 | 14.5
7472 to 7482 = 0.1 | 15.3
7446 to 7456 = -0.4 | 15.8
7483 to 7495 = -0.5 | 16.1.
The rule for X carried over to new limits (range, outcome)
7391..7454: 15.1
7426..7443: 15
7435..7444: 14.5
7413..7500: 15.2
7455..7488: 15.3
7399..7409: 14.9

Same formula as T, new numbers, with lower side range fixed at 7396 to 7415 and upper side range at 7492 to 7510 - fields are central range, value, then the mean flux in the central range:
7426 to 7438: 0.017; 15.1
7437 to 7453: 0.020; 15.1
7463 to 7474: 0.002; 15.5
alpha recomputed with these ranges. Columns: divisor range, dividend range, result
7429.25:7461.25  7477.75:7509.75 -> 1.05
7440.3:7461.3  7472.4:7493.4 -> 1.04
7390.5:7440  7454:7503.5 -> 1.03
